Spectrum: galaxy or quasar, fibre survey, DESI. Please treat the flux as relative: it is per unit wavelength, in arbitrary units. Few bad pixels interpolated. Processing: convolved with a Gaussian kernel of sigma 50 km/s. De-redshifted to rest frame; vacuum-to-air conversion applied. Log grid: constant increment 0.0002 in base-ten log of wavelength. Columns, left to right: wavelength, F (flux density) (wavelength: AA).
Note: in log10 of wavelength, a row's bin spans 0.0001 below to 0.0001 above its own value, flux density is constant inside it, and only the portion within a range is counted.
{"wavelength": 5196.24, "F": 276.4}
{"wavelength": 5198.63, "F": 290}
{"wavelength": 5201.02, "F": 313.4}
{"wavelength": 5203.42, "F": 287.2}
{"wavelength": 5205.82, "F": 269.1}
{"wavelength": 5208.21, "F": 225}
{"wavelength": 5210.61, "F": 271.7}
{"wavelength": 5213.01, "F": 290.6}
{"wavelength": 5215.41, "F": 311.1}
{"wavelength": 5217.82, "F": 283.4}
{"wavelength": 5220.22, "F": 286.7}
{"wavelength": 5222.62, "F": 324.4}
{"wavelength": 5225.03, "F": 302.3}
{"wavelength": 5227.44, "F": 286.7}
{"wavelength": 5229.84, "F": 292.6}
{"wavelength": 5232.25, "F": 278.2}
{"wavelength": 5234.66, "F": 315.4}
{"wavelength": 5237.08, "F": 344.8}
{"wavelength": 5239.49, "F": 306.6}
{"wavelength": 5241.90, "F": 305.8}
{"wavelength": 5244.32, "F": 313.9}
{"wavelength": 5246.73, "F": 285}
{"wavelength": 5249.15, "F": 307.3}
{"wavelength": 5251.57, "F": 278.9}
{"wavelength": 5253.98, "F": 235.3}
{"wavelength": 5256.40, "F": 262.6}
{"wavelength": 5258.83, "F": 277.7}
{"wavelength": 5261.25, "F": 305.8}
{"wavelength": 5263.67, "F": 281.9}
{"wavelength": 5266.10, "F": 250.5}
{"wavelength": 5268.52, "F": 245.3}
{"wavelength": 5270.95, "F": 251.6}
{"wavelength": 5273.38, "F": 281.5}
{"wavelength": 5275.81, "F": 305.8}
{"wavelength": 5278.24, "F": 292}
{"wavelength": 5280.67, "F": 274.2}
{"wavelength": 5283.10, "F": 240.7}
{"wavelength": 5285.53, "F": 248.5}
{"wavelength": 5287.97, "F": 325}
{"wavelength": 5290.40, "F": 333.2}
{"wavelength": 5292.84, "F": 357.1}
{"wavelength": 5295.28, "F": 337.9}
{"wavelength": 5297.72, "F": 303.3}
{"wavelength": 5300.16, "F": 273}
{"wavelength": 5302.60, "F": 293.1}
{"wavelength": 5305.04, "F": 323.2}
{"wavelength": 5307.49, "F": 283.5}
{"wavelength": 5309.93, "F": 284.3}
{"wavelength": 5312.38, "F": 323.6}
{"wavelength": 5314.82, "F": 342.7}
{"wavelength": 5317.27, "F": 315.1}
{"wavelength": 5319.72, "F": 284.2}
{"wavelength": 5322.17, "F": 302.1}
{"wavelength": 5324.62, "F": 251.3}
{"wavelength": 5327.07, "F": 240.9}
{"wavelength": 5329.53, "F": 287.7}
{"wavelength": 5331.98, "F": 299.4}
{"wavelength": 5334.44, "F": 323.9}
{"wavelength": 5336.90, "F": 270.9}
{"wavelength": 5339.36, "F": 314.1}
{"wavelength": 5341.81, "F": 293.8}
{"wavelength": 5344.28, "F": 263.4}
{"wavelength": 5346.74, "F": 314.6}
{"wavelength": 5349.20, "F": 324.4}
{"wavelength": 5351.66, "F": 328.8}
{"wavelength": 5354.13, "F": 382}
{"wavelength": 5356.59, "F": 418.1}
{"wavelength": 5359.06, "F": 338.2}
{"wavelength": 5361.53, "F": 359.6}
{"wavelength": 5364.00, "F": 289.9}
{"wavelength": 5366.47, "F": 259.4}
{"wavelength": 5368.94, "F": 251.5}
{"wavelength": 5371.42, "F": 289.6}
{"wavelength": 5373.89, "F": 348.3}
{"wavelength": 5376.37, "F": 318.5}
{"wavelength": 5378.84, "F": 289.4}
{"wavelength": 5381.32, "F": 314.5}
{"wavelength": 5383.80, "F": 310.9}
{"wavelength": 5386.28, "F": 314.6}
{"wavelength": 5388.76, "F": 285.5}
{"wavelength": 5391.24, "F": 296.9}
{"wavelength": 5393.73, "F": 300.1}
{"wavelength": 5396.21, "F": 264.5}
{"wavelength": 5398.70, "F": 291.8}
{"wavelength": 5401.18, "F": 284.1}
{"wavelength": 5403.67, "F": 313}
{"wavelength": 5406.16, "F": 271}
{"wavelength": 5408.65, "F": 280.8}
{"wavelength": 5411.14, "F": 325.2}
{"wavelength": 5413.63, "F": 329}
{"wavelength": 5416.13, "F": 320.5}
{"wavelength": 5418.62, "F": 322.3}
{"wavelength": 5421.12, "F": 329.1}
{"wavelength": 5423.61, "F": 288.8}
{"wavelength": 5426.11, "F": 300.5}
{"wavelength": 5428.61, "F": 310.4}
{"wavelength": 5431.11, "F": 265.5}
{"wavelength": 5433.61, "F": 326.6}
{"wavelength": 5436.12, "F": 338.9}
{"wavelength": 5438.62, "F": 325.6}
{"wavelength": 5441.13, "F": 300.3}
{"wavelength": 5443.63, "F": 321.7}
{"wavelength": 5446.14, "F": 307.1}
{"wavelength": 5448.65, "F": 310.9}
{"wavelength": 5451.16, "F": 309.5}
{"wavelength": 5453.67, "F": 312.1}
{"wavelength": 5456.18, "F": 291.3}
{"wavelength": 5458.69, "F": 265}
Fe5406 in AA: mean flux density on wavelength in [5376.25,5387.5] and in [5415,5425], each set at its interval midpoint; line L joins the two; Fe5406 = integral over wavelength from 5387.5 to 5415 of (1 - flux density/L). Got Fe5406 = 1.5 AA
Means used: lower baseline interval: 309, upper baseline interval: 315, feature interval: 295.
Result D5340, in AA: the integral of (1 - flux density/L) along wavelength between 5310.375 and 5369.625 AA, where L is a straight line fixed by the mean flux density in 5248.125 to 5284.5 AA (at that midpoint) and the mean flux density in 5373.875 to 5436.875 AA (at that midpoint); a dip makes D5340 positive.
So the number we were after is -3.8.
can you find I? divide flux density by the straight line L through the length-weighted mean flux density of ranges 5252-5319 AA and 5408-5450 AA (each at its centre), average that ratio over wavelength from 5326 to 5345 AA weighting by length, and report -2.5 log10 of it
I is 0.04 mag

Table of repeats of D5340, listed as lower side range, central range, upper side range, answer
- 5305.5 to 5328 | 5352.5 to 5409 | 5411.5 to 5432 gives -0.9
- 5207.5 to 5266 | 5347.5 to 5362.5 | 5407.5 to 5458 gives -2.7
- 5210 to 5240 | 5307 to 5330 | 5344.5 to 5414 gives 1.0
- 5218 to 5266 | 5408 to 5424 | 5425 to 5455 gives -0.4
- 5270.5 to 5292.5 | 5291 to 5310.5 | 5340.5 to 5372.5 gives -0.9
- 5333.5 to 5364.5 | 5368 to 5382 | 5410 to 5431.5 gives 0.8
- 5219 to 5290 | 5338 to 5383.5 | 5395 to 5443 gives -2.7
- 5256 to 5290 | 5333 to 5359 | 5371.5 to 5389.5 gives -2.1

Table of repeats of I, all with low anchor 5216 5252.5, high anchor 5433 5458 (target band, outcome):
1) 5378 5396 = 0.04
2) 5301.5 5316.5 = -0.01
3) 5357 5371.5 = 0.01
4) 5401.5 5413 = 0.05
